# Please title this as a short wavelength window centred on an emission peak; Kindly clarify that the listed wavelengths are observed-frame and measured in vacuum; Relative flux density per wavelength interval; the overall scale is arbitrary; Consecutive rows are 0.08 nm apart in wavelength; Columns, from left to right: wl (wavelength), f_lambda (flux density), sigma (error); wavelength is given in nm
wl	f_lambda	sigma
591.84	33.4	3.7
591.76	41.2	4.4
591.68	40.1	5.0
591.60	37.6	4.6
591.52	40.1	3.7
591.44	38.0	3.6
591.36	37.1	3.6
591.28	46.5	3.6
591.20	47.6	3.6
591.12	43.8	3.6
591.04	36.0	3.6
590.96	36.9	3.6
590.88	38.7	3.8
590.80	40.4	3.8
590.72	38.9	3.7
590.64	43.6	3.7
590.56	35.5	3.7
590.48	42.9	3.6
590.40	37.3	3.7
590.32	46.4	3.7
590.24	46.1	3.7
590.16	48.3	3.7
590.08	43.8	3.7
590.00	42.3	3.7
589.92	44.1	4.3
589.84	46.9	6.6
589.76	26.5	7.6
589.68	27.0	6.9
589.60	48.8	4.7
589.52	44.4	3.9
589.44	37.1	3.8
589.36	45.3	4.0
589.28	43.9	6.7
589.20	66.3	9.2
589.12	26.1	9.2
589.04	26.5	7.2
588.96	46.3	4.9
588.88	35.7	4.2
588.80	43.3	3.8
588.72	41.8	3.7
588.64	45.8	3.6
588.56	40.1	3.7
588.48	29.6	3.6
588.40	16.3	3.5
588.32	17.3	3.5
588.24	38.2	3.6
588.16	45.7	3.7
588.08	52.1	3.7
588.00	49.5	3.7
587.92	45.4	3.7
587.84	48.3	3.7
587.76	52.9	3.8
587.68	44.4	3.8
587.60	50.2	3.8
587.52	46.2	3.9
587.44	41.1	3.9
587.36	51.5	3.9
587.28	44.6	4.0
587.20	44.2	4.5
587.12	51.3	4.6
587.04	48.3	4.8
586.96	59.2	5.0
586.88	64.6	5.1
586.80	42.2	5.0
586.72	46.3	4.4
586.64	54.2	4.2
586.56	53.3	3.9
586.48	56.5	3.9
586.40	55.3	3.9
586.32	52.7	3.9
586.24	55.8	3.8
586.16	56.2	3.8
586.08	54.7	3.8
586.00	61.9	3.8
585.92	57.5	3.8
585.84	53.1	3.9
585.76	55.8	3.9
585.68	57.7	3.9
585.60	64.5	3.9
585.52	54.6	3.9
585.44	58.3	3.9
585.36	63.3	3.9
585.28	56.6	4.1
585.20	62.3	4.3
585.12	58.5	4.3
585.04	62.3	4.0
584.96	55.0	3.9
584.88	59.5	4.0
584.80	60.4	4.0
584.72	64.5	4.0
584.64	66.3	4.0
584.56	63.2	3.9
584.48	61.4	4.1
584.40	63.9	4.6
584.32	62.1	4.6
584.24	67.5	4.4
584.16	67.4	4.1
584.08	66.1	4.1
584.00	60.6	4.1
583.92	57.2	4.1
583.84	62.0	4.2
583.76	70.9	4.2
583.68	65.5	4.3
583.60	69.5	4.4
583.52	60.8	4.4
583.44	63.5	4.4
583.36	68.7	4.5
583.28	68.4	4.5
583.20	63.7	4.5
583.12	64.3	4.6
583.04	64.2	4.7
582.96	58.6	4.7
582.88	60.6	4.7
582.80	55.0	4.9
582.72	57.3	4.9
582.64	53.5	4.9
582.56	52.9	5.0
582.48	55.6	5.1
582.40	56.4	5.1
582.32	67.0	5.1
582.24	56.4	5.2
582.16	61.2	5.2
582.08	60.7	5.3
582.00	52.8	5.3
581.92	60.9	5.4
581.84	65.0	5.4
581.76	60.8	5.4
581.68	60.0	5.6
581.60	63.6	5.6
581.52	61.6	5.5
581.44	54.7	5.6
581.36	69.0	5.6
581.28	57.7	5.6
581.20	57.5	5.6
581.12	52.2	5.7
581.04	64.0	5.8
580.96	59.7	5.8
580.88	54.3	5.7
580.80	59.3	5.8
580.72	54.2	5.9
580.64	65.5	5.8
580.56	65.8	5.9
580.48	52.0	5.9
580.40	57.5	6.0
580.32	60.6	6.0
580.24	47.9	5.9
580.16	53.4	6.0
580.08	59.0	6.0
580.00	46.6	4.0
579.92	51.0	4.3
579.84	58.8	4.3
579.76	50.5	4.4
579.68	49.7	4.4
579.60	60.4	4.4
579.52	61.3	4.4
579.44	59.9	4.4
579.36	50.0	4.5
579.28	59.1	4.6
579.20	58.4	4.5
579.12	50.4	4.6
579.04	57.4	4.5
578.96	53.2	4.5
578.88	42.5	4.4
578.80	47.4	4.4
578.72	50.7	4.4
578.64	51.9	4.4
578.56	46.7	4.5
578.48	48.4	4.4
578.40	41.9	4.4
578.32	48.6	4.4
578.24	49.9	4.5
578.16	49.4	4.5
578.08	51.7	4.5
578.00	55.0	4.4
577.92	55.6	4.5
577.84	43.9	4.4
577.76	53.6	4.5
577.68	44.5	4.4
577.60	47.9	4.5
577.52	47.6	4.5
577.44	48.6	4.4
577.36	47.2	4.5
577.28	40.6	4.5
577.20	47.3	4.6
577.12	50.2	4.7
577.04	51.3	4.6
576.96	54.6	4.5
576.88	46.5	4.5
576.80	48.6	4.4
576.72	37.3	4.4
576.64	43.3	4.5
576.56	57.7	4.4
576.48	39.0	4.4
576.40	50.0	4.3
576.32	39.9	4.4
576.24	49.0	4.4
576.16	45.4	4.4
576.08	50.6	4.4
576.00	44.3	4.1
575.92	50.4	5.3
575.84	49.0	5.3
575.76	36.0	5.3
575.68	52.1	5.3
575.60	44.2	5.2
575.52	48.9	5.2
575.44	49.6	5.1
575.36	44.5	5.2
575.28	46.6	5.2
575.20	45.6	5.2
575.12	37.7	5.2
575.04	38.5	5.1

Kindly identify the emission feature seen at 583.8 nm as C III]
